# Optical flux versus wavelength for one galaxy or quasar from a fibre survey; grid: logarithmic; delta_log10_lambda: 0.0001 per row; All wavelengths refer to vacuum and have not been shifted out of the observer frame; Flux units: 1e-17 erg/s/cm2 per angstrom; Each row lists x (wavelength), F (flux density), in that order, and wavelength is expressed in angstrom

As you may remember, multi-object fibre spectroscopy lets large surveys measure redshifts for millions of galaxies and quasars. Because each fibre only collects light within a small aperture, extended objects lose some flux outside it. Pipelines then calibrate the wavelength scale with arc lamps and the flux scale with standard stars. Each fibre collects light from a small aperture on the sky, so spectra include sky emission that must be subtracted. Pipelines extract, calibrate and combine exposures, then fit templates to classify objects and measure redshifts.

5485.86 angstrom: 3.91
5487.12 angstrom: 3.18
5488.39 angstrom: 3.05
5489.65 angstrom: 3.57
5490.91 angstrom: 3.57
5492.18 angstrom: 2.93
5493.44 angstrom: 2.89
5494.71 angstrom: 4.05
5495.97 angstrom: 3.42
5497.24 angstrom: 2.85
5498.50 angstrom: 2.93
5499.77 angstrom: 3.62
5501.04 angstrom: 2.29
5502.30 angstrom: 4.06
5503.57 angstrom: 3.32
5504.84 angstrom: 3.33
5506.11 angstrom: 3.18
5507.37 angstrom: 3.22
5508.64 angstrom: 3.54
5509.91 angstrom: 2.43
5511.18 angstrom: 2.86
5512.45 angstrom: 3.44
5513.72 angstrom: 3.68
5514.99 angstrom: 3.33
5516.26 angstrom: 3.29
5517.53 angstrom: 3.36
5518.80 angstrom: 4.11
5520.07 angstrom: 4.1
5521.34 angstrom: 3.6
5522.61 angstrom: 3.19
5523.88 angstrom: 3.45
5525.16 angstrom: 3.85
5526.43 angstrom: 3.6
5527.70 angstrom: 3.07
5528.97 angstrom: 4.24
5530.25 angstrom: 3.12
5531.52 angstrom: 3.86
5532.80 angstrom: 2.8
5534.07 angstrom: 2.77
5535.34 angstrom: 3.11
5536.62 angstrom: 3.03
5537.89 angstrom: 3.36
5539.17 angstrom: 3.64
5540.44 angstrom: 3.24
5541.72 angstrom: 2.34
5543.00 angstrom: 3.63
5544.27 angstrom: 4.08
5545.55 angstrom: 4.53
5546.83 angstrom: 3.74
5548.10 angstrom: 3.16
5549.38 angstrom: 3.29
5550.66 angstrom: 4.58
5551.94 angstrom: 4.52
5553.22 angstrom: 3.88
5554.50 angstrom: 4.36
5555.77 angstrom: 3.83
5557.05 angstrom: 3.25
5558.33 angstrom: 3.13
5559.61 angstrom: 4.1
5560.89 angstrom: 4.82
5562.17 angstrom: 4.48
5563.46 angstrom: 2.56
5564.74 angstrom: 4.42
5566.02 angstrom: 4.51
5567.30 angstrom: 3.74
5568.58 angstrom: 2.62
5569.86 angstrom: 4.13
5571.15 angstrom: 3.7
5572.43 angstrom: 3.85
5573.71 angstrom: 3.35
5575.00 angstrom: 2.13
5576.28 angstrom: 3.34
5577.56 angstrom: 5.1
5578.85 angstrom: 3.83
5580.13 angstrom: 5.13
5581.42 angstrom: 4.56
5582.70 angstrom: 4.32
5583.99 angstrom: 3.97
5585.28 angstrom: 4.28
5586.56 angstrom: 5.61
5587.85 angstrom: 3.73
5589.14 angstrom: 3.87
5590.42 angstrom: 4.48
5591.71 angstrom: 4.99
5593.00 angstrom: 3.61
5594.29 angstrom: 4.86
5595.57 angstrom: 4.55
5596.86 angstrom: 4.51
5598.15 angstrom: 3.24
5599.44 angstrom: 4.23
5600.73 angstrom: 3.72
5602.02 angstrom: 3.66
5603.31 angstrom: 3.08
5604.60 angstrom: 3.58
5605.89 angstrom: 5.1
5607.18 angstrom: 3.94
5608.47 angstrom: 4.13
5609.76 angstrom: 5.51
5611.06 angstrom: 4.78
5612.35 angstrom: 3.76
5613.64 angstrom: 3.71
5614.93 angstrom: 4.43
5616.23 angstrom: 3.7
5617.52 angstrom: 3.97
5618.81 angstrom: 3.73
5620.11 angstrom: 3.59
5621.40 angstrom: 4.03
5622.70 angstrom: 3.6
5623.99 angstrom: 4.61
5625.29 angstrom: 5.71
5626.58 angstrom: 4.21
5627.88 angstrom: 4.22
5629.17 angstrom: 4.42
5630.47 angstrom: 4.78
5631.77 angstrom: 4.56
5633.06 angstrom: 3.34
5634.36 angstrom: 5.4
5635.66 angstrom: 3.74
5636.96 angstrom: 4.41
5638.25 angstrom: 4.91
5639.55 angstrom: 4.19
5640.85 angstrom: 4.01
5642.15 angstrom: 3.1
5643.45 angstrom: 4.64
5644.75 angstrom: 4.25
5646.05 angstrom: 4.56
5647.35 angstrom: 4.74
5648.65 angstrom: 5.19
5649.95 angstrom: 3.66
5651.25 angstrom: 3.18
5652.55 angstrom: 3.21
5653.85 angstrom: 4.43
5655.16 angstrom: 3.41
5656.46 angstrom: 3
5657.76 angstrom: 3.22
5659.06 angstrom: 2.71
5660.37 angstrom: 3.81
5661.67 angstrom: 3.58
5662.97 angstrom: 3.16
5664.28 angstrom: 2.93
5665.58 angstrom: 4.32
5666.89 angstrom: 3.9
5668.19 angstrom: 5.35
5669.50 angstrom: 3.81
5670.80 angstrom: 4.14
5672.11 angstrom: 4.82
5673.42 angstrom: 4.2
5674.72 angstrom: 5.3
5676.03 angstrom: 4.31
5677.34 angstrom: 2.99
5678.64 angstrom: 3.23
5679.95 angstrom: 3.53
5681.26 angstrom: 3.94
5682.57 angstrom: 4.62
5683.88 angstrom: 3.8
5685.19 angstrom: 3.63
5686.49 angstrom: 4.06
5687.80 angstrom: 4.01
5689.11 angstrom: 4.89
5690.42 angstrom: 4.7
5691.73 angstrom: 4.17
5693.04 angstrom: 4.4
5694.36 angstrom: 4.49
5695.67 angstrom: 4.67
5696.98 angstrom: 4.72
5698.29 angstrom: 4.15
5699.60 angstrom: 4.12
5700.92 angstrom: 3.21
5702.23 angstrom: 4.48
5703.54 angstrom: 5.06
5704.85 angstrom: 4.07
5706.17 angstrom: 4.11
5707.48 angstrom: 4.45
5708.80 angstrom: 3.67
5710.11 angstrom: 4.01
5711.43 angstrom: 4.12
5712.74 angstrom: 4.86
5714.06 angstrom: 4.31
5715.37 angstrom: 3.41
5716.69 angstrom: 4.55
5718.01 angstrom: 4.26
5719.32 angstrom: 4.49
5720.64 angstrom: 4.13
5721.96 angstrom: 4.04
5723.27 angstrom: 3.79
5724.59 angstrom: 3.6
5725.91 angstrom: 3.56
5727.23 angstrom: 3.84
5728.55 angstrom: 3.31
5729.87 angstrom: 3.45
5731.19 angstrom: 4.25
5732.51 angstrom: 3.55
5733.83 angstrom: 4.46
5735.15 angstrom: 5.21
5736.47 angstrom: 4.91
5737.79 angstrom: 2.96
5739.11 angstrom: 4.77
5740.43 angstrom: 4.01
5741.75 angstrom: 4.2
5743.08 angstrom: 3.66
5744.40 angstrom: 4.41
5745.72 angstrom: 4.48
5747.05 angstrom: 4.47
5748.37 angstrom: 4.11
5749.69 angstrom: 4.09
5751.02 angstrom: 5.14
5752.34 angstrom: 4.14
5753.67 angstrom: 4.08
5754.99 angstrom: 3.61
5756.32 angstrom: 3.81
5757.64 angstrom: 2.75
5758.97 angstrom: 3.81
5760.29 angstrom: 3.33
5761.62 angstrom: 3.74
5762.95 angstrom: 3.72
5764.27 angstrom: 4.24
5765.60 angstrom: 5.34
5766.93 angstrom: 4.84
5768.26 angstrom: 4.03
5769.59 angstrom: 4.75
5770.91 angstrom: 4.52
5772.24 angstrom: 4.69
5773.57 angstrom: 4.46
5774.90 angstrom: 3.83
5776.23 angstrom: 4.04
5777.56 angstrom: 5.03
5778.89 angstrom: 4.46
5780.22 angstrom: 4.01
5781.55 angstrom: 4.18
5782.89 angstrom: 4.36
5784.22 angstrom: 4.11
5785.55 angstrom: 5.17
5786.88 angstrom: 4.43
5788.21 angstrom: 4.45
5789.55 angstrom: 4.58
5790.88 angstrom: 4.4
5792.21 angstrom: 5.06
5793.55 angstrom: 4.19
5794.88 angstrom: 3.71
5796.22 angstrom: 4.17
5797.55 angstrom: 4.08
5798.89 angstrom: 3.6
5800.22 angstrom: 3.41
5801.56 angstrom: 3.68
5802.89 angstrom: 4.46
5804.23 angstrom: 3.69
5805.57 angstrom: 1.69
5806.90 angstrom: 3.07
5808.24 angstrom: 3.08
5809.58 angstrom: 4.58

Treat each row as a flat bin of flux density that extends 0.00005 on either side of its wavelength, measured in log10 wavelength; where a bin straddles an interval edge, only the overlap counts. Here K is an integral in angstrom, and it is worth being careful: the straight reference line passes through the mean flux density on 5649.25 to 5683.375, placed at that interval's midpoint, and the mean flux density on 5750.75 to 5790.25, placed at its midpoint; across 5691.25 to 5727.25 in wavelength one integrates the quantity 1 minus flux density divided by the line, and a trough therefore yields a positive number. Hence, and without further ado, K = -1.7 angstrom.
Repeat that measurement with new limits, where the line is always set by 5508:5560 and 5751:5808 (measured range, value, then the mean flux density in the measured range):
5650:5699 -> -1.4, 3.96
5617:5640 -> -3.5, 4.3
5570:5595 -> -3.5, 4.14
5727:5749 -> -0.7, 4.13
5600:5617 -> -1.8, 4.08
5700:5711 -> -0.6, 4.13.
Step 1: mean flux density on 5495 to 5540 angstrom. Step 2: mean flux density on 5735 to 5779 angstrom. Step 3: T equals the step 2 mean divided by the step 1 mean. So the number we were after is 1.3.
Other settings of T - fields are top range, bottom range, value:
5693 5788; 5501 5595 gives 1.13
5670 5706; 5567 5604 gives 1.05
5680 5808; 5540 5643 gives 1.02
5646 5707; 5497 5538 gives 1.21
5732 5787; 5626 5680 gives 1.05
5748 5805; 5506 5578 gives 1.17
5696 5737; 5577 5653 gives 0.98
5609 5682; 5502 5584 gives 1.12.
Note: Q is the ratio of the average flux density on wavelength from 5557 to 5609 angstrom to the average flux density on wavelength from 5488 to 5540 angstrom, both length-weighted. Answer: 1.20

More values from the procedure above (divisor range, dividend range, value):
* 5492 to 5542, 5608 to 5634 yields 1.28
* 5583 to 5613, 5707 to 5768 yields 0.97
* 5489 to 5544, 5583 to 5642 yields 1.27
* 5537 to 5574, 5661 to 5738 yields 1.10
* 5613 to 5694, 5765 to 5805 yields 1.06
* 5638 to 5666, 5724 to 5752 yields 1.08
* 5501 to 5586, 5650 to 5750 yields 1.11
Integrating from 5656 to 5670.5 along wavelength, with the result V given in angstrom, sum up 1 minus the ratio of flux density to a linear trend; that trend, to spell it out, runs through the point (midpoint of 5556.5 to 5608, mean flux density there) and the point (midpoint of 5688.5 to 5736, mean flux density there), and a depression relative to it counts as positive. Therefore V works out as 1.7 angstrom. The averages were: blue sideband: 4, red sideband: 4.18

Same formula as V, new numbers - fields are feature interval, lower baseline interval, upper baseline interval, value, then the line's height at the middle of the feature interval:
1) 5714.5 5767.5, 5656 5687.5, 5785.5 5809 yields -2.42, 3.89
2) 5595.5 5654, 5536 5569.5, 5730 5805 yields -4.24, 3.89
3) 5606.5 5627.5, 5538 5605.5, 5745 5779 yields -1.19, 3.99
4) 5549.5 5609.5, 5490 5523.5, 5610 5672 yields -4.92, 3.73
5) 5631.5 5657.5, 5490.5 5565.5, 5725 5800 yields -1.62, 3.84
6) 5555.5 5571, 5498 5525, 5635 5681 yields -1.00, 3.56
